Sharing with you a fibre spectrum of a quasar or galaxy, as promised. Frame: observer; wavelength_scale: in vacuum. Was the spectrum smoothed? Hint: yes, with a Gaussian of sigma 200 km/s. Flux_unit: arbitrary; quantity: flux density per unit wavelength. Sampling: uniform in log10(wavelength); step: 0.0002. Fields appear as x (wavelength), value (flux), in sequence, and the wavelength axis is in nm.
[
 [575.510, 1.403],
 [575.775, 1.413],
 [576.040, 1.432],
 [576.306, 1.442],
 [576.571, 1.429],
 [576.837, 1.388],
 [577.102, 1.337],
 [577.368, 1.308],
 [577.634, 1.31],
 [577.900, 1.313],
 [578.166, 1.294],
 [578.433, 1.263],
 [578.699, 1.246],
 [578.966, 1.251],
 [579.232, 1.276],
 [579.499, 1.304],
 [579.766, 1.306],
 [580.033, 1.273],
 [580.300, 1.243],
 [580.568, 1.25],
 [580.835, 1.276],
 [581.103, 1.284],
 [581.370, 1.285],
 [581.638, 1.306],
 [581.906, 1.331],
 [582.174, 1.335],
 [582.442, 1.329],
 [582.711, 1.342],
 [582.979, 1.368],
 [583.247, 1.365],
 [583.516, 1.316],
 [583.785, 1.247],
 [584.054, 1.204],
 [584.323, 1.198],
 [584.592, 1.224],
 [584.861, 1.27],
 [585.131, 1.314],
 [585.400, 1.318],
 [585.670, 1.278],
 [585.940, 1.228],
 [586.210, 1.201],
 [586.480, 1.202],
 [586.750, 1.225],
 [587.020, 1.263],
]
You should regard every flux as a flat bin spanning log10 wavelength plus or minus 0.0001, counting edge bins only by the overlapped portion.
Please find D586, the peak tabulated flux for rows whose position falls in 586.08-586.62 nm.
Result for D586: 1.202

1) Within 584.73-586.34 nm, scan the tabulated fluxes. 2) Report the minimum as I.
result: 1.201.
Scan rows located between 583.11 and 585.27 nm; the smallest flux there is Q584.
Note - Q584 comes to 1.198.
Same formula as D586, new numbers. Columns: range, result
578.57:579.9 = 1.306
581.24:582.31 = 1.335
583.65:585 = 1.27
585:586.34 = 1.318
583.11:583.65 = 1.365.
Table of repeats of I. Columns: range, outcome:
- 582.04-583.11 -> 1.329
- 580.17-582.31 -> 1.243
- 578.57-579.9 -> 1.246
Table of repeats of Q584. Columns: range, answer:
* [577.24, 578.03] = 1.308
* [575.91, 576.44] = 1.432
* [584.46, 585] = 1.224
